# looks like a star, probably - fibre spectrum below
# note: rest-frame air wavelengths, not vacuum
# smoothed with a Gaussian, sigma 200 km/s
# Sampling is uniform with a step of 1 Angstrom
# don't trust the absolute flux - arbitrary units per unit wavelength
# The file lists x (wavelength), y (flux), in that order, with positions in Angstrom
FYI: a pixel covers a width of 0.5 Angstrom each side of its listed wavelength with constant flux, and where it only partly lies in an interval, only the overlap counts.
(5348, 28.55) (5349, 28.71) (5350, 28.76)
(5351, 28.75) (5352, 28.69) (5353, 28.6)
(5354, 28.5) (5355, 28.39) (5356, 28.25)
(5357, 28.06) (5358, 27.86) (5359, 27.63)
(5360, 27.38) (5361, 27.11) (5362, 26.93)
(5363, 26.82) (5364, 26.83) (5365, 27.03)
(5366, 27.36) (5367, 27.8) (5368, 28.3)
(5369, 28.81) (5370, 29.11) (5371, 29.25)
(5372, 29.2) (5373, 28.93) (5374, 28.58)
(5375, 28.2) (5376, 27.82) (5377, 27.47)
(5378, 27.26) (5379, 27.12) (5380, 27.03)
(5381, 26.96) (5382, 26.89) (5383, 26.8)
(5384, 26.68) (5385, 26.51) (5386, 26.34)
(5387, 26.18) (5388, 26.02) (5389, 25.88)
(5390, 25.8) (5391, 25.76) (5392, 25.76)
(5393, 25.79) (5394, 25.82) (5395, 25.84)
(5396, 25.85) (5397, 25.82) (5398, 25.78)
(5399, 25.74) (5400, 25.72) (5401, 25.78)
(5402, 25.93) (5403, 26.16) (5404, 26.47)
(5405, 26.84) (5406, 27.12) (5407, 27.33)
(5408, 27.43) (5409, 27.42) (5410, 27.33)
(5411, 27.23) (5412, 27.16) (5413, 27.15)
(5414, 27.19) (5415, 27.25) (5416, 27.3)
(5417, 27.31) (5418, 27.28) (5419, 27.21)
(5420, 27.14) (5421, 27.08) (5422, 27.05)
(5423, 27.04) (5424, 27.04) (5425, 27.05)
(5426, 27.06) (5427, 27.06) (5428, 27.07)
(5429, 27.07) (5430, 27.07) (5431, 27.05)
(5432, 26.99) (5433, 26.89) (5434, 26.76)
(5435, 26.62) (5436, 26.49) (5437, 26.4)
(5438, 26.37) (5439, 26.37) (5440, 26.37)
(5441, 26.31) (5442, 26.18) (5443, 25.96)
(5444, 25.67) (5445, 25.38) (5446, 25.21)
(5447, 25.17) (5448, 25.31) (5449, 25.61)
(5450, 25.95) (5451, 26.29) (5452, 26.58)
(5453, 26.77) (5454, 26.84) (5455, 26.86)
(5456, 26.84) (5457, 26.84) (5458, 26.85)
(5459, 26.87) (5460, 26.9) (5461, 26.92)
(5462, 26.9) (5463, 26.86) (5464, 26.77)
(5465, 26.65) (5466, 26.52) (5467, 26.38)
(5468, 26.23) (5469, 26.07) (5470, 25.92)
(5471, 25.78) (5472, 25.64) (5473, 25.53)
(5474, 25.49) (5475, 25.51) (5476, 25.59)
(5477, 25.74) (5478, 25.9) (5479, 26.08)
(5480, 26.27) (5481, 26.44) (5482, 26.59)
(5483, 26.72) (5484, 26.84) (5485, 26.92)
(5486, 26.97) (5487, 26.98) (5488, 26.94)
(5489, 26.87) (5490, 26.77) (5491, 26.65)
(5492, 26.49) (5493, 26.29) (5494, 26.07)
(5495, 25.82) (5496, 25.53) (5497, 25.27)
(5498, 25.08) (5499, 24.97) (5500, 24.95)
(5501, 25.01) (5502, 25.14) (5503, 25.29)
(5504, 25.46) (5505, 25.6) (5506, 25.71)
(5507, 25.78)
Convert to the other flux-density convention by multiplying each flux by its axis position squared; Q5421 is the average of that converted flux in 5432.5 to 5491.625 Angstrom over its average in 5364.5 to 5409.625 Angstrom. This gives 1.01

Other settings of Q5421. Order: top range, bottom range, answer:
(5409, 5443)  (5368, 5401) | 1.02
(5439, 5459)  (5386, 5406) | 1.03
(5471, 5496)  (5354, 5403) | 1.01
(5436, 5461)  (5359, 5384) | 0.98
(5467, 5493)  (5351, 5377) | 0.98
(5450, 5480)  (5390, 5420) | 1.01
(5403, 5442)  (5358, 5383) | 0.99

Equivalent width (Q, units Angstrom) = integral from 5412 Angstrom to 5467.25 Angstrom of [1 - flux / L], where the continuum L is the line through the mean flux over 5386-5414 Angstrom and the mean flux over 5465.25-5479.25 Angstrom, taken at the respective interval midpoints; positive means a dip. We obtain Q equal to -1.2 Angstrom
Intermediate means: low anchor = 26.4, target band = 26.7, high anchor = 25.9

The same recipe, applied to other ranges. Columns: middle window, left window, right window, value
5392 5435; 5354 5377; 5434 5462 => 0.4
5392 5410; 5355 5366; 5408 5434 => 0.6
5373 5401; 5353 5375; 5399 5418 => 0.9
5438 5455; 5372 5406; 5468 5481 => 0.0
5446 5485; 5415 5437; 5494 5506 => -0.2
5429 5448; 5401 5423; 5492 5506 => 0.2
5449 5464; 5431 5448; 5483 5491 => -0.1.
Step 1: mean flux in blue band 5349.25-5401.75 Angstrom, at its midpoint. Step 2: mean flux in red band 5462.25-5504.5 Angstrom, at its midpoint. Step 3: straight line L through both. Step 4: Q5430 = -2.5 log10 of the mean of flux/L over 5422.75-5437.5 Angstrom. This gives -0.01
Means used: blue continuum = 27.2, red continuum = 26.1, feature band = 26.9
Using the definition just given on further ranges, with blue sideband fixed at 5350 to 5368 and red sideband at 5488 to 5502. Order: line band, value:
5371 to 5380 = -0.02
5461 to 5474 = 0.00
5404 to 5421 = -0.01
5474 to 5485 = 0.00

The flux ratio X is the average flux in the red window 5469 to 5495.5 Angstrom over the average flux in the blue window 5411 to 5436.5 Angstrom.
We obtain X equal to 1.0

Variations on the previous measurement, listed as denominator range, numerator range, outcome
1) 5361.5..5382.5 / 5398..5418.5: 0.97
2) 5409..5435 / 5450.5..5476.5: 0.97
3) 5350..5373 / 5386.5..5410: 0.93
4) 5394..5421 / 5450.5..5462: 1.00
